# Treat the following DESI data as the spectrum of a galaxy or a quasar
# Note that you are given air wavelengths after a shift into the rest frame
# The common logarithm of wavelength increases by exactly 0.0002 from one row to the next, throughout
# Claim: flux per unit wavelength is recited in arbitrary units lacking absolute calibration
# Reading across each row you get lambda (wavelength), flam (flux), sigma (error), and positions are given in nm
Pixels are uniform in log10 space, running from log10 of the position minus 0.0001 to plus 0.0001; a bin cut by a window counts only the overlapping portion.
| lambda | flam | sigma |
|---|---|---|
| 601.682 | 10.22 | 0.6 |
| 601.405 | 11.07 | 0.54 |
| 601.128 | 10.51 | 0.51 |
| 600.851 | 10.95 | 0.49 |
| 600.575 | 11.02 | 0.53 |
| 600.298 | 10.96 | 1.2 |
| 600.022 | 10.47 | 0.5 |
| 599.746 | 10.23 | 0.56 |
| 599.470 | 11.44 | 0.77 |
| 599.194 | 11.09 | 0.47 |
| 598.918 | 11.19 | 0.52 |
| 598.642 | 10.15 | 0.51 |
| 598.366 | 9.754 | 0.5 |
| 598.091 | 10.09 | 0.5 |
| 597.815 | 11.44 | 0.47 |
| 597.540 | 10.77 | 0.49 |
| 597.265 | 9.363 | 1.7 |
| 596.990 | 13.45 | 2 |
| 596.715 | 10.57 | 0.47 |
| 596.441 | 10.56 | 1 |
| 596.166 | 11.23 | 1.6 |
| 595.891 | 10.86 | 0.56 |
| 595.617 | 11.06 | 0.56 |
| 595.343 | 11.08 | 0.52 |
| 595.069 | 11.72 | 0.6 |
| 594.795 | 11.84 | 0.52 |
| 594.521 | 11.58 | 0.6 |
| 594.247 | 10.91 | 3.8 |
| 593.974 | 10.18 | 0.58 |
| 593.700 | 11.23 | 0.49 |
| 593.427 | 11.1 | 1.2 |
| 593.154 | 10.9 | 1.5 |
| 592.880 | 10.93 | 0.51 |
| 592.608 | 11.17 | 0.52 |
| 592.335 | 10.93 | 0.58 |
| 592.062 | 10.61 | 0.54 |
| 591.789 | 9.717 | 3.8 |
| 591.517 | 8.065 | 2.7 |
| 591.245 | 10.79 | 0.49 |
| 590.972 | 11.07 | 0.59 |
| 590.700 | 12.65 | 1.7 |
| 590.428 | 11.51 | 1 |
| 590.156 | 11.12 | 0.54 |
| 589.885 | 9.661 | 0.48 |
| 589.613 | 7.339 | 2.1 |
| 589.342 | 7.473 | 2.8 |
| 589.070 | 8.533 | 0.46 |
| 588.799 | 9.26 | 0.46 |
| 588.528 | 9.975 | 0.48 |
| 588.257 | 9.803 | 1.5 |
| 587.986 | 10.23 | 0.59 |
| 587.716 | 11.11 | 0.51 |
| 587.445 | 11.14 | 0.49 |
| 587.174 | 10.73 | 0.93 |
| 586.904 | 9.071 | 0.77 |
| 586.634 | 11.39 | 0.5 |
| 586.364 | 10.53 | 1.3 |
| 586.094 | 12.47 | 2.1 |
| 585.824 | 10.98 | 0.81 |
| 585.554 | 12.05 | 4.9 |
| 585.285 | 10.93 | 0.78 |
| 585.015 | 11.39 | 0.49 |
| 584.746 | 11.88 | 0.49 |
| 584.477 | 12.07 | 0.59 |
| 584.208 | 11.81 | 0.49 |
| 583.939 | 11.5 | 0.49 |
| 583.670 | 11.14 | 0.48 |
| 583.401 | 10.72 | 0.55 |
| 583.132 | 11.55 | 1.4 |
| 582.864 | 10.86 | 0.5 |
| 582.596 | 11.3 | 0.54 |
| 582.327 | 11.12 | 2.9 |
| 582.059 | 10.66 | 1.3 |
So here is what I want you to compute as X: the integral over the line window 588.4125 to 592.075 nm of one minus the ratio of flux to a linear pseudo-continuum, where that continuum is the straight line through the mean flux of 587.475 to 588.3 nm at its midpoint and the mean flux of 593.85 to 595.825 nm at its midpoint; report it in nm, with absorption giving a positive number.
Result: 0.32 nm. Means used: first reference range 10.5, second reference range 11.2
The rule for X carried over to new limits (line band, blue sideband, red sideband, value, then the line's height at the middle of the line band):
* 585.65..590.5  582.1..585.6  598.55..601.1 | 0.48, 11.2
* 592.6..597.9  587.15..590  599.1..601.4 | -0.42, 10.3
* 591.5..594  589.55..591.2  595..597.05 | 0.07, 10.9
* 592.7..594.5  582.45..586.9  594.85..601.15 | 0.02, 11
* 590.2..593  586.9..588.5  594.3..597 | 0.02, 10.8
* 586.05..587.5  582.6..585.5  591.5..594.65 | 0.05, 11.2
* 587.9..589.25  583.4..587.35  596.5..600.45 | 0.20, 11.1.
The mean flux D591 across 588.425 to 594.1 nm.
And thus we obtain 10.2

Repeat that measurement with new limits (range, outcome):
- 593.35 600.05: 10.9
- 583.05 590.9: 10.7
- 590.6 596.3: 10.9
